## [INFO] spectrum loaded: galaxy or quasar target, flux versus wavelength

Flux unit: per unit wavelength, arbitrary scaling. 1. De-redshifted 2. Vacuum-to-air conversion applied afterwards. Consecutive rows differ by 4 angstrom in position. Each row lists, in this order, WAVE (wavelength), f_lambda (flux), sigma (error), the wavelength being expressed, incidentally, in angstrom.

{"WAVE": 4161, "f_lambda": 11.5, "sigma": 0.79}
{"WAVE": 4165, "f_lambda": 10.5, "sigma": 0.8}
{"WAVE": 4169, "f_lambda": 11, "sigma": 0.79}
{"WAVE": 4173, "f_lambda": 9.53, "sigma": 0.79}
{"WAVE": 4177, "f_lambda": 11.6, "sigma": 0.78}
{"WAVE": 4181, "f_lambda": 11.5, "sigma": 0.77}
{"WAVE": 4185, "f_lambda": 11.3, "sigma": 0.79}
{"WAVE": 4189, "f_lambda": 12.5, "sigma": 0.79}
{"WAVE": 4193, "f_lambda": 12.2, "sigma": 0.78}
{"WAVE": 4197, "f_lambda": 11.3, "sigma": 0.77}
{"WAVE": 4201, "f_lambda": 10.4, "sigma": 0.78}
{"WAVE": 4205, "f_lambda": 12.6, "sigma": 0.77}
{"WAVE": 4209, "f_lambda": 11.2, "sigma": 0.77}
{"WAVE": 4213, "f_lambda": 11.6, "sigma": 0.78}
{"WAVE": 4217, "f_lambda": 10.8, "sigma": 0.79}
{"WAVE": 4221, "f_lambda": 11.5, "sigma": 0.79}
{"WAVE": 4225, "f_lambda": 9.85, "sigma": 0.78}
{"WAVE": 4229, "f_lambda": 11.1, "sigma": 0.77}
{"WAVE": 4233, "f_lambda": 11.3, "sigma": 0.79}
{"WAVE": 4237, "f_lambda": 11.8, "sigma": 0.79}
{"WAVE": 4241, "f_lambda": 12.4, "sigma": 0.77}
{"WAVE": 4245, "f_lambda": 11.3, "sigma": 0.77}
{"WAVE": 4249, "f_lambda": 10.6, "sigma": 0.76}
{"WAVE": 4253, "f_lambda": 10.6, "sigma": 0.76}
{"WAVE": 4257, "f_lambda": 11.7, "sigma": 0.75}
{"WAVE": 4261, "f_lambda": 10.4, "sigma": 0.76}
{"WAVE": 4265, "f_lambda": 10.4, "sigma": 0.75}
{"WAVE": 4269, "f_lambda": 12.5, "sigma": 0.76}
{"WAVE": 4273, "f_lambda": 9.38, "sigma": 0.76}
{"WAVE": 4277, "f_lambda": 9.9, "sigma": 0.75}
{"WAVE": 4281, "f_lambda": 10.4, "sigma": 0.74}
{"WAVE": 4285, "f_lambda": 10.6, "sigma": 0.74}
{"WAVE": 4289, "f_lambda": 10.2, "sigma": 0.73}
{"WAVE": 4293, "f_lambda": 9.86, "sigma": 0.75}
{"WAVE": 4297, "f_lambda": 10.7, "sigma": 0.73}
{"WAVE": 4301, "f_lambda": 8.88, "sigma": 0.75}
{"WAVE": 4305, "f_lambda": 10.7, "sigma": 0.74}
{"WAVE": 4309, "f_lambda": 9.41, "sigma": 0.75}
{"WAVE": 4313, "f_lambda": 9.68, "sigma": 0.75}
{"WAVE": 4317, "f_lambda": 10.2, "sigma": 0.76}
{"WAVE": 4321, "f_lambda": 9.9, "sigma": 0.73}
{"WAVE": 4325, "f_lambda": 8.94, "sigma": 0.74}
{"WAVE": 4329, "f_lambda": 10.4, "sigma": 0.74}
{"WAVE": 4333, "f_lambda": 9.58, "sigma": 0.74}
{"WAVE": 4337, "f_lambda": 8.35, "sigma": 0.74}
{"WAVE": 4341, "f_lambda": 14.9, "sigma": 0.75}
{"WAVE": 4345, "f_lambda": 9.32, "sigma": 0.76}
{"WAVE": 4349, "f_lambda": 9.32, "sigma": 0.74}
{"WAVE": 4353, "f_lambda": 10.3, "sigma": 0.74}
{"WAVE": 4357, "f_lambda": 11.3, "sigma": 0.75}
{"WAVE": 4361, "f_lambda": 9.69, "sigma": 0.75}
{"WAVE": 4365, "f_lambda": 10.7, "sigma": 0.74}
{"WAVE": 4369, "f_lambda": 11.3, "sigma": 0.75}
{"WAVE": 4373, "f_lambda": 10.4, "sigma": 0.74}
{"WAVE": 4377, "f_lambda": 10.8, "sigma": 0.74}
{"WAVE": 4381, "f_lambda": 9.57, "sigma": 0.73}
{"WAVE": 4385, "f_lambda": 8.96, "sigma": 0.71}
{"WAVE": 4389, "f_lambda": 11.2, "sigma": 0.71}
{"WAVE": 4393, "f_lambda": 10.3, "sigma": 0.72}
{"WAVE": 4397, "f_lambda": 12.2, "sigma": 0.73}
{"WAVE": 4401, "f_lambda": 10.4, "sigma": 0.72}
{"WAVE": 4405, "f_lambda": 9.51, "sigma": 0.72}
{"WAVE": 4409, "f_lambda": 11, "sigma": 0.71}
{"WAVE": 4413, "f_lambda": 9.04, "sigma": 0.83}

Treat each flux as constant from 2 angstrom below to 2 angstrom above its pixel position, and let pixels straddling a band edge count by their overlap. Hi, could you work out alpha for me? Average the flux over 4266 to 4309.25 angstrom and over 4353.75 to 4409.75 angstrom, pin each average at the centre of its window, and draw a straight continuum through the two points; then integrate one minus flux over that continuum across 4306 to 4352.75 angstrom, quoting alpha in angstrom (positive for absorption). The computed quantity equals 1.6 angstrom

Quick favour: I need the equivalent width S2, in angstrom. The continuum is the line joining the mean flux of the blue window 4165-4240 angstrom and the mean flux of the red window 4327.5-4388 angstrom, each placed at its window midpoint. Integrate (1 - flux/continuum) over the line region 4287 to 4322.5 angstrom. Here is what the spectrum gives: 2.4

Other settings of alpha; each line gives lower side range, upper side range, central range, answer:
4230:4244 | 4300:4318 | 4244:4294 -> 1.3 angstrom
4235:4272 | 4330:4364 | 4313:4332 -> 1.4 angstrom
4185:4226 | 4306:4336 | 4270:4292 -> 0.2 angstrom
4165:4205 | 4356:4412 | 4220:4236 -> 0.2 angstrom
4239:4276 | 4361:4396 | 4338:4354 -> -0.4 angstrom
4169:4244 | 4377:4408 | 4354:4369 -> -0.2 angstrom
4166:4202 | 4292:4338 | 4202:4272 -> -3.9 angstrom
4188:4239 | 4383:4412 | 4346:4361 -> 0.7 angstrom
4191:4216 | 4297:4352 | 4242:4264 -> -0.1 angstrom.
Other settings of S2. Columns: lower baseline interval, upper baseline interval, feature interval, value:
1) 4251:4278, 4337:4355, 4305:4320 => 1.1 angstrom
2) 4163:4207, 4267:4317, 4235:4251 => -1.2 angstrom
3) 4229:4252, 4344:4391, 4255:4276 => 0.7 angstrom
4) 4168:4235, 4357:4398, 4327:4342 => 0.2 angstrom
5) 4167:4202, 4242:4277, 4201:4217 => -0.5 angstrom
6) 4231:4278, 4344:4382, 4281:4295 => 0.7 angstrom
